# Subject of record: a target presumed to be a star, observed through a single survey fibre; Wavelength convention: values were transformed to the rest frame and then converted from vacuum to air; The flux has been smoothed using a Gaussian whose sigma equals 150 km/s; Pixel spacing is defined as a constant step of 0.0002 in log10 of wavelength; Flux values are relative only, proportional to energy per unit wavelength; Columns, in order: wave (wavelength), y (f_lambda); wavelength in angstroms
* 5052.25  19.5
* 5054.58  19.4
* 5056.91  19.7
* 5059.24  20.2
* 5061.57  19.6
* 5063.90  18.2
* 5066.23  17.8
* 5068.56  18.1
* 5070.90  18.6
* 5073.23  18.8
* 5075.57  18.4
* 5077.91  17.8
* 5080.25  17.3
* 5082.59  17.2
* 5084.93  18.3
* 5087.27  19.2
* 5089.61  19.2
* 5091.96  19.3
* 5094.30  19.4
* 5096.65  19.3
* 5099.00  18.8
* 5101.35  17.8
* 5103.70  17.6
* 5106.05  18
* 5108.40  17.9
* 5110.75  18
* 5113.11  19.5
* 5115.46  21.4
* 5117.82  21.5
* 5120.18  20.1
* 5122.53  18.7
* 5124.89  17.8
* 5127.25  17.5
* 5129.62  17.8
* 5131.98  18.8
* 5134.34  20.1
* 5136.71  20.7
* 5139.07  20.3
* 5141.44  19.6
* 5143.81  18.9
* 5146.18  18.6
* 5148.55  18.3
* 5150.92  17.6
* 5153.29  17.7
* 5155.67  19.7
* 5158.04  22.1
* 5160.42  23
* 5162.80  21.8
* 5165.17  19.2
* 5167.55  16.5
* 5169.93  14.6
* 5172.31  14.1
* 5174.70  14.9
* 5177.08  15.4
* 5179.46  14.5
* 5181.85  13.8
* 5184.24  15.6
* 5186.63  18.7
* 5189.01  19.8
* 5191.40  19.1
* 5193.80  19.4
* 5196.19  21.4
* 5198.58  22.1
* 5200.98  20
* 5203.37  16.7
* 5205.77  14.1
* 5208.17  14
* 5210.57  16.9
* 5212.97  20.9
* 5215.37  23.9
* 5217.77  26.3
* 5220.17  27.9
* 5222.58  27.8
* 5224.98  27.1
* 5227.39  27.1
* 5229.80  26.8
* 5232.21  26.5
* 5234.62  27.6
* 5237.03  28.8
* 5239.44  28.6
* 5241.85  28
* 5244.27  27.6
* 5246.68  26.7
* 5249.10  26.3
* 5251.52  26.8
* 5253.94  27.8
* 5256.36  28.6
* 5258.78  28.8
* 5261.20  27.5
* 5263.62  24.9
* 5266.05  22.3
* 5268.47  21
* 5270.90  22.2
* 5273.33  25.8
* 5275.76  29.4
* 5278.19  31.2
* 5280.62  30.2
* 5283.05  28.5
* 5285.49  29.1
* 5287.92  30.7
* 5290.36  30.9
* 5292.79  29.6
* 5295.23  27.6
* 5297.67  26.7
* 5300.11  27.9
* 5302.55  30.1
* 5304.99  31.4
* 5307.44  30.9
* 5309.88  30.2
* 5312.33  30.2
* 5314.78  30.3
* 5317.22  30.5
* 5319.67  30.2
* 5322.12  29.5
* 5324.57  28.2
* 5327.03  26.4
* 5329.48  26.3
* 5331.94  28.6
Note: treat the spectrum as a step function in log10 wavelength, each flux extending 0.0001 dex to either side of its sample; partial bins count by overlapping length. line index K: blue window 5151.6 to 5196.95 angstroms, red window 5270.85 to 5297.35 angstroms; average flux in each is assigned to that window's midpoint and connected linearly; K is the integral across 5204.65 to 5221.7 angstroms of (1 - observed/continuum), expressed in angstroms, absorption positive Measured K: 0.9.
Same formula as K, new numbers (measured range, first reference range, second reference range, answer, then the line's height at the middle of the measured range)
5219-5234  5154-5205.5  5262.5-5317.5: -3.2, 22.4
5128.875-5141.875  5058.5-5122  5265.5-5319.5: 0.9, 21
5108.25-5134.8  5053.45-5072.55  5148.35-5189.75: -1.3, 18.2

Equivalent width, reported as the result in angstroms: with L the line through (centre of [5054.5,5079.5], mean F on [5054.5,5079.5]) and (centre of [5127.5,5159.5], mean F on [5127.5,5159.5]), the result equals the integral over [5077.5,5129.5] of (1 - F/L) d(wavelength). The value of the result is 0.7 angstroms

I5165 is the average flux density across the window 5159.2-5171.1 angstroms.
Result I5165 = 19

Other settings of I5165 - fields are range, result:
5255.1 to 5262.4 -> 28.3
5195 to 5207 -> 18.8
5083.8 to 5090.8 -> 18.9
